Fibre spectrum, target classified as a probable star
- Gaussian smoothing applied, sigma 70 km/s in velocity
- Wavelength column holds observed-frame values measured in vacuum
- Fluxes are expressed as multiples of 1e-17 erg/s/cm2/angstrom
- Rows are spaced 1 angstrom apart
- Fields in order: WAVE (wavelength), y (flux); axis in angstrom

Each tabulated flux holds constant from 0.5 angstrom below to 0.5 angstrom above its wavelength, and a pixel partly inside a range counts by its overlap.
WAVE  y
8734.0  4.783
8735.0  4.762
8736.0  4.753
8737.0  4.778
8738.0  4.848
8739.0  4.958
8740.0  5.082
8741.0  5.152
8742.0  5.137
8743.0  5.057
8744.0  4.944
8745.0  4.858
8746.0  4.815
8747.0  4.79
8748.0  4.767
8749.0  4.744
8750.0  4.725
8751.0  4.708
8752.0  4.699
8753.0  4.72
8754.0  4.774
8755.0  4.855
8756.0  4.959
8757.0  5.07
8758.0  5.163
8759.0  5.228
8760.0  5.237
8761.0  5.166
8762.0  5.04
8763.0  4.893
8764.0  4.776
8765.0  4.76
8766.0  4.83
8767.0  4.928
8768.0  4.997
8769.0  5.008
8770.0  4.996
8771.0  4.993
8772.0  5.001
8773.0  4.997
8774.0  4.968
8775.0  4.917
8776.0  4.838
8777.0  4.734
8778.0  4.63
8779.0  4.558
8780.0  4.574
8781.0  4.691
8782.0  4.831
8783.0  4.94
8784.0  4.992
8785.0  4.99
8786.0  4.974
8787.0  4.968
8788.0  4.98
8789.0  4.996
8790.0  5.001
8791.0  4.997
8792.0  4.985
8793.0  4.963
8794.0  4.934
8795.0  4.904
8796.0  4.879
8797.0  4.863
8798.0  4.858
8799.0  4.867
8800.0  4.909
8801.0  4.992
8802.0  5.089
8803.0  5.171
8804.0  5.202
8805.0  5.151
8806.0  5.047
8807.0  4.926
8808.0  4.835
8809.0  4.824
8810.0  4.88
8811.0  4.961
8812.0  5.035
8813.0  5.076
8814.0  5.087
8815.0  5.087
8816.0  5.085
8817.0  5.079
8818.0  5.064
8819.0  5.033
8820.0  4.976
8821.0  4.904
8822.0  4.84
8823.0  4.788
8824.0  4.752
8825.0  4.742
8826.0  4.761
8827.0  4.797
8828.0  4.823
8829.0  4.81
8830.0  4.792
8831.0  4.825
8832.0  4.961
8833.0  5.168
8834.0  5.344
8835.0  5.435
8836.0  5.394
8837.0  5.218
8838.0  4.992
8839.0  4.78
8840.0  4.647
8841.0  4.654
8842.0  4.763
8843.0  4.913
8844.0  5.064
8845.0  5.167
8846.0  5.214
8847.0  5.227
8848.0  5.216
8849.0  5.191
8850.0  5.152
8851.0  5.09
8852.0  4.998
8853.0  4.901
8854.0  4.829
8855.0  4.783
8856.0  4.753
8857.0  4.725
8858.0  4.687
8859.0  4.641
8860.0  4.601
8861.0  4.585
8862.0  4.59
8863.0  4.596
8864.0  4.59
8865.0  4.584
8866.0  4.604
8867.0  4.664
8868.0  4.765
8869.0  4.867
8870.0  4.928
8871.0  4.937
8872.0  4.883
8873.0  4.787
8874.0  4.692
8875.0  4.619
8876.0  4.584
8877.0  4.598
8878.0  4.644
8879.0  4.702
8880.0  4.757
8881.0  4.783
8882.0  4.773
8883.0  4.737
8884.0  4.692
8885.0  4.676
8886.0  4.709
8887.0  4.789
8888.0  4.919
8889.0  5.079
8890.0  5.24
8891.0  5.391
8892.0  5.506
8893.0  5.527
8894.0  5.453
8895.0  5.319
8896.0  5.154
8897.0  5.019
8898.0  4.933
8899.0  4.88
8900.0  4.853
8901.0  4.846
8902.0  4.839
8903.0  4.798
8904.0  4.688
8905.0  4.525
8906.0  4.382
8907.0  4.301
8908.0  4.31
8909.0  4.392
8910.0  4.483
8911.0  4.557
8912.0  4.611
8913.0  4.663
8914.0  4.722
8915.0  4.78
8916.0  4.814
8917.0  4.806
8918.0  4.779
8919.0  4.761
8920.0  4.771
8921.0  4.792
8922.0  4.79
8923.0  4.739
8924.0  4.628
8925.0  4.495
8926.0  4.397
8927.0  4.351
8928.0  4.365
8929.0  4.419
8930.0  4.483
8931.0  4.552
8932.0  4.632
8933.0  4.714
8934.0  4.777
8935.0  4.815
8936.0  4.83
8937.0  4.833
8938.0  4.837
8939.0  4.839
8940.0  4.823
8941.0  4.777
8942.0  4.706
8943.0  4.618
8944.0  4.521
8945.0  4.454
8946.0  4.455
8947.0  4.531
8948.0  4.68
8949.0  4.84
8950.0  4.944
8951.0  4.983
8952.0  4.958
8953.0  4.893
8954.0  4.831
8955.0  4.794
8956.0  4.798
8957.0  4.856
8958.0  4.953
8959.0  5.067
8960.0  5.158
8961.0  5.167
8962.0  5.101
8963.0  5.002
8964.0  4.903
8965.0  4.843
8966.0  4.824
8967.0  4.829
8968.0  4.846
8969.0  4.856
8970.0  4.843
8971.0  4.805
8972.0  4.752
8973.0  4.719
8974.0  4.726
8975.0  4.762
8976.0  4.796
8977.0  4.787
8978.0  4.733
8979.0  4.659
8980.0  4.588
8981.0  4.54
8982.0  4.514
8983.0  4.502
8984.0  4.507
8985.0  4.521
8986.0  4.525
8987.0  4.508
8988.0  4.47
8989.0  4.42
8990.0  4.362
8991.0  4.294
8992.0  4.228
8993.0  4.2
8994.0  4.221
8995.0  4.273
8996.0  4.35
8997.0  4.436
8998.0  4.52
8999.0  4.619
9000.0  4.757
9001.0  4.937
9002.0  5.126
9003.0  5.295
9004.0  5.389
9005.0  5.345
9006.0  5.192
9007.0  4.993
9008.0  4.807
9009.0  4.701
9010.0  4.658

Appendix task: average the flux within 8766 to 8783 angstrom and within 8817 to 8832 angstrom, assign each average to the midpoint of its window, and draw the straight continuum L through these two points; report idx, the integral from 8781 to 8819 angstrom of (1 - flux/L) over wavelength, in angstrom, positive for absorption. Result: -1.0 angstrom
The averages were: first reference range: 4.86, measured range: 4.98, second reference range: 4.86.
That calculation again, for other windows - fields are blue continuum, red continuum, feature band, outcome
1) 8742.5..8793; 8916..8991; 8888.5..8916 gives -0.5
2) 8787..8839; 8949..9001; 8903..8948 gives 1.5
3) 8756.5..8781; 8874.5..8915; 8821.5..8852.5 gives -0.8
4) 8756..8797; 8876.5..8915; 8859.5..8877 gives 0.5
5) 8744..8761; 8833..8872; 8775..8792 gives 0.1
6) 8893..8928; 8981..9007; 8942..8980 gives -1.2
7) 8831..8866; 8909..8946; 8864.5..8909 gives -0.3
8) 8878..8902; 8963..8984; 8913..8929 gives 0.8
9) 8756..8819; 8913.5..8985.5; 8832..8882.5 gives 0.0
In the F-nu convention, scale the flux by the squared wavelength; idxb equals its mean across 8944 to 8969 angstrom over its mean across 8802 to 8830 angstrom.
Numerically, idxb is 1.01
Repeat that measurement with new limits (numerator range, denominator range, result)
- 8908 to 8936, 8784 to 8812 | 0.96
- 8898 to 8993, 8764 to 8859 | 0.98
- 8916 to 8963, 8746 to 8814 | 1.00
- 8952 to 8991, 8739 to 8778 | 1.01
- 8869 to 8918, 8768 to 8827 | 1.00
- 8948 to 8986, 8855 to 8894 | 1.02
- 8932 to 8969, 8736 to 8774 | 1.02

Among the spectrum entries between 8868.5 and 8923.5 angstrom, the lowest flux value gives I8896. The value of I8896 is 4.301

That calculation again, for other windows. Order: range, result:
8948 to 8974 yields 4.68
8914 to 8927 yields 4.351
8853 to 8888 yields 4.584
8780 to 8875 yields 4.574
